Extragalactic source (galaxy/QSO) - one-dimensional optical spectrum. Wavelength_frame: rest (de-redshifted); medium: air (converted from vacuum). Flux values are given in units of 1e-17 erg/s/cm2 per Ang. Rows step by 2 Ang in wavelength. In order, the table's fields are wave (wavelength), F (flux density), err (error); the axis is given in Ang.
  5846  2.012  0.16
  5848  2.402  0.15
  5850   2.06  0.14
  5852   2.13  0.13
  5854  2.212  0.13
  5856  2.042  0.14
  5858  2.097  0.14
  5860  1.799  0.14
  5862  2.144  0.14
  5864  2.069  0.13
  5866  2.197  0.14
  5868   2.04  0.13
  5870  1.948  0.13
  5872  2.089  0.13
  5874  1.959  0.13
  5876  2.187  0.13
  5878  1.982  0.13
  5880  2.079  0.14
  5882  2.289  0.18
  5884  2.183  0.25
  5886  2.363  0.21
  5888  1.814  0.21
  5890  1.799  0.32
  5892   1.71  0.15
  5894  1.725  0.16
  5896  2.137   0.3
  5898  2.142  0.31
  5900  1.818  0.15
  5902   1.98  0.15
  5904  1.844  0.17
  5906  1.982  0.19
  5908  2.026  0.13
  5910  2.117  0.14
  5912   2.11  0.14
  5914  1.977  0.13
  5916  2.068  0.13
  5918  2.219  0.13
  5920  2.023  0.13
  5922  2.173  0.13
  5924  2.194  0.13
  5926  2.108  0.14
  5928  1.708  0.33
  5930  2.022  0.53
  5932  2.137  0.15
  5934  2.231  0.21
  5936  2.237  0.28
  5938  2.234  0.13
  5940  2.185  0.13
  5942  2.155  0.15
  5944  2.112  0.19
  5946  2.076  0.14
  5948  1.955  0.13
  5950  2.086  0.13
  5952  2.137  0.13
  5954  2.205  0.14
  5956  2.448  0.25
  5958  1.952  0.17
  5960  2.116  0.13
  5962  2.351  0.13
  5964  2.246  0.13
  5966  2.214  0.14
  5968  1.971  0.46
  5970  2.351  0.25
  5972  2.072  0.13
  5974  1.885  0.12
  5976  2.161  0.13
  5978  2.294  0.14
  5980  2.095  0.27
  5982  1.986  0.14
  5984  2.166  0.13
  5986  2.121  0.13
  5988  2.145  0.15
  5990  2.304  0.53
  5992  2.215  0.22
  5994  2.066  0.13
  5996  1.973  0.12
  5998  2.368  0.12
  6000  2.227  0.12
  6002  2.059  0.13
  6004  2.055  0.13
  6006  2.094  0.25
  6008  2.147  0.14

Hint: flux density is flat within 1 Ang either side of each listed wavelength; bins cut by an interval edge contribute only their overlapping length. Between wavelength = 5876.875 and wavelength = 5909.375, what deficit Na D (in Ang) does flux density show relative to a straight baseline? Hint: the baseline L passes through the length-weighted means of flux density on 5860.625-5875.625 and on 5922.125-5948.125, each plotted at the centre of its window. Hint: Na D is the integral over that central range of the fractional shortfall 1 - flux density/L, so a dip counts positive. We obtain 1.3 Ang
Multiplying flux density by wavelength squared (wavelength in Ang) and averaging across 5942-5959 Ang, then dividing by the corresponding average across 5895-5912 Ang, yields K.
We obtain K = 1.07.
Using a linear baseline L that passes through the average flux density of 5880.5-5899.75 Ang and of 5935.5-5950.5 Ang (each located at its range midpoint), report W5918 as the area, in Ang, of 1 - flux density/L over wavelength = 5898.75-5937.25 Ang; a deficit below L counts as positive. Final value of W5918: 0.38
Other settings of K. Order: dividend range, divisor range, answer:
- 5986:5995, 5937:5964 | 1.02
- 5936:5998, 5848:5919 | 1.08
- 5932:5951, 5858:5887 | 1.05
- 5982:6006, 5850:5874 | 1.09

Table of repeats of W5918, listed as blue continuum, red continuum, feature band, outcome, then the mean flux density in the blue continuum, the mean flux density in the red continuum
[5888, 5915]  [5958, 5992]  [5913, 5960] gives -1.6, 1.95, 2.15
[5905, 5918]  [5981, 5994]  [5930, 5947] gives -0.6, 2.06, 2.15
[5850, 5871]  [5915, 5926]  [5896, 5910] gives 0.8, 2.07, 2.13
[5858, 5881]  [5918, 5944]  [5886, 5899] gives 0.9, 2.05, 2.12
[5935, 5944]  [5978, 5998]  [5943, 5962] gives 0.4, 2.19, 2.14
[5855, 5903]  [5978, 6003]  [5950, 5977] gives -0.5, 2.02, 2.15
